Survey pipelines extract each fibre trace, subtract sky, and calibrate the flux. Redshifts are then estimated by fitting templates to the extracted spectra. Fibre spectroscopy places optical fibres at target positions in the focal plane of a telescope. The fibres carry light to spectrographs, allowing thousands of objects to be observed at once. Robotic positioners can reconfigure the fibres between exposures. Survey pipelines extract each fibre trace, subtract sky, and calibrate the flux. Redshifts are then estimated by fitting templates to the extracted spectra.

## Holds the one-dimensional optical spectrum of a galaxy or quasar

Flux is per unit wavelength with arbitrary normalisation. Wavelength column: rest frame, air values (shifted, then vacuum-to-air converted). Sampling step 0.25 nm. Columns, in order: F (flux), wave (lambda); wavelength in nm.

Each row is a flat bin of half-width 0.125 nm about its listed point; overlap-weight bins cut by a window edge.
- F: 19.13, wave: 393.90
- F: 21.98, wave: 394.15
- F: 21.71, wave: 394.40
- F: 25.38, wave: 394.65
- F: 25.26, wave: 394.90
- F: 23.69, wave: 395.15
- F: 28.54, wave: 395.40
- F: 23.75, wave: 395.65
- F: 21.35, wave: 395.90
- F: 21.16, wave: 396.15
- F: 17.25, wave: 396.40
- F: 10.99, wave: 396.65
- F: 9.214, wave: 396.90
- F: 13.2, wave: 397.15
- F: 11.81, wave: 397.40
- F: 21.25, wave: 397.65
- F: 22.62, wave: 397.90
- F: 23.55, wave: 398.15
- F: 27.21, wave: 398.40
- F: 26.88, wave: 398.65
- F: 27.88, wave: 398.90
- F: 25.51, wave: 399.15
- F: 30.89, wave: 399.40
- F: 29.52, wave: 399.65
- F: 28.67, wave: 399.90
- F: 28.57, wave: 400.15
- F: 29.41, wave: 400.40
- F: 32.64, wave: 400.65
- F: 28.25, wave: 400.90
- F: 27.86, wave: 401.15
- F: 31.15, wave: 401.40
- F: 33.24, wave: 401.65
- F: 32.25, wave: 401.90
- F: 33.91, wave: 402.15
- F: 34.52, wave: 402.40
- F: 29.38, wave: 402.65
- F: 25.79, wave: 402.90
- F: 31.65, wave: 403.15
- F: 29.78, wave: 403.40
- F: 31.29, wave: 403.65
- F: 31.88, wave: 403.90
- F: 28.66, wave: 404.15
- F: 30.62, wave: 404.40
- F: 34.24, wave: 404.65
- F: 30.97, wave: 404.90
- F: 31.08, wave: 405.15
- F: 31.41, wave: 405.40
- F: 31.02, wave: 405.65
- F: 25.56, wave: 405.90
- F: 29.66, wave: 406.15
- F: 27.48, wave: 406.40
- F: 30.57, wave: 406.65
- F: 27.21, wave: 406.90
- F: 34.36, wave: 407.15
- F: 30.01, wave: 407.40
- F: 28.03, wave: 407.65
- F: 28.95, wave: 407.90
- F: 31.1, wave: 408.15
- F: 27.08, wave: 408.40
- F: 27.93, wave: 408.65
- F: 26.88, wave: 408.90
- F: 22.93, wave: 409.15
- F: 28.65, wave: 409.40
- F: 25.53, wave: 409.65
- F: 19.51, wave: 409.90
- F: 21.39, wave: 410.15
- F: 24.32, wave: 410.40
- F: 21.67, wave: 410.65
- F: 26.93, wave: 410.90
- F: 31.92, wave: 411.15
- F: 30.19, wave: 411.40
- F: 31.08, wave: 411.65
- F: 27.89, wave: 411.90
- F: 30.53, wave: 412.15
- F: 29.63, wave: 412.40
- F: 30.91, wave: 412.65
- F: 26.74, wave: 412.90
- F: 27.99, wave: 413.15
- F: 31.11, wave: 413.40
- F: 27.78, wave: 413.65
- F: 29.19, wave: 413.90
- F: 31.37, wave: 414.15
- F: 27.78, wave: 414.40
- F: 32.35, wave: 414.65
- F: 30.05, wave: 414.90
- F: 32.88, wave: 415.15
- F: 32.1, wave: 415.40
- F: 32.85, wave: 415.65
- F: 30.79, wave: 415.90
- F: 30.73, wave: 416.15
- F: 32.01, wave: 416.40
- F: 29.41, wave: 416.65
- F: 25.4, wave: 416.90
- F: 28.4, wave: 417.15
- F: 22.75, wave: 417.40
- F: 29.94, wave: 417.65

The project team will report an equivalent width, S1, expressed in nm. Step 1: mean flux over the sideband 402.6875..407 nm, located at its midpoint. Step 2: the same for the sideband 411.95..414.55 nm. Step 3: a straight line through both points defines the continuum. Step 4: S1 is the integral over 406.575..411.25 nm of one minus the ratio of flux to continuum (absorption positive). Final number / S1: 0.41 nm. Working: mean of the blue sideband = 29.9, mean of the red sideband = 29.3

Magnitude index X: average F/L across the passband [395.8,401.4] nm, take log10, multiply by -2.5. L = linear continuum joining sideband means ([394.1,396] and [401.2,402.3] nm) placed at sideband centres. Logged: 0.215 mag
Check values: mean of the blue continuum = 24.1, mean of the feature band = 23.6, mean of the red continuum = 32.4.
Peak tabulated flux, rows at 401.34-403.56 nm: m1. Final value 34.52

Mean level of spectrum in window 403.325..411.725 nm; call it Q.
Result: 28.5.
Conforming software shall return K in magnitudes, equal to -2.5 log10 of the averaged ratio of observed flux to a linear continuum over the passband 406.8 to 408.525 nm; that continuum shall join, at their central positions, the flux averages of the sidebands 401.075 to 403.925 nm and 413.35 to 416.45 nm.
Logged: 0.050 mag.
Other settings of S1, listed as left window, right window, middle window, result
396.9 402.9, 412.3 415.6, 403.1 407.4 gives -0.34 nm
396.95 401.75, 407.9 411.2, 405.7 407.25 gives -0.20 nm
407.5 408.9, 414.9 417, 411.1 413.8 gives 0.02 nm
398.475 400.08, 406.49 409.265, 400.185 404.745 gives -0.40 nm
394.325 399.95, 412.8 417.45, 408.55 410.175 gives 0.15 nm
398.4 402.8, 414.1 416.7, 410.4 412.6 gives 0.16 nm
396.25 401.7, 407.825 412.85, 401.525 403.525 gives -0.48 nm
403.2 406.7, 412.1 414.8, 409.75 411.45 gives 0.28 nm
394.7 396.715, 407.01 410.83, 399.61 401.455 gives -0.45 nm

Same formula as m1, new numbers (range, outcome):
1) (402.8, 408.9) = 34.36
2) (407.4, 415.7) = 32.88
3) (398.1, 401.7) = 33.24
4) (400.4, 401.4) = 32.64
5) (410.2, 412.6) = 31.92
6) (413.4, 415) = 32.35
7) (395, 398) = 28.54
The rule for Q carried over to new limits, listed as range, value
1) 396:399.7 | 21.1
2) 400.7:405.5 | 31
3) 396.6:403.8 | 26.7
